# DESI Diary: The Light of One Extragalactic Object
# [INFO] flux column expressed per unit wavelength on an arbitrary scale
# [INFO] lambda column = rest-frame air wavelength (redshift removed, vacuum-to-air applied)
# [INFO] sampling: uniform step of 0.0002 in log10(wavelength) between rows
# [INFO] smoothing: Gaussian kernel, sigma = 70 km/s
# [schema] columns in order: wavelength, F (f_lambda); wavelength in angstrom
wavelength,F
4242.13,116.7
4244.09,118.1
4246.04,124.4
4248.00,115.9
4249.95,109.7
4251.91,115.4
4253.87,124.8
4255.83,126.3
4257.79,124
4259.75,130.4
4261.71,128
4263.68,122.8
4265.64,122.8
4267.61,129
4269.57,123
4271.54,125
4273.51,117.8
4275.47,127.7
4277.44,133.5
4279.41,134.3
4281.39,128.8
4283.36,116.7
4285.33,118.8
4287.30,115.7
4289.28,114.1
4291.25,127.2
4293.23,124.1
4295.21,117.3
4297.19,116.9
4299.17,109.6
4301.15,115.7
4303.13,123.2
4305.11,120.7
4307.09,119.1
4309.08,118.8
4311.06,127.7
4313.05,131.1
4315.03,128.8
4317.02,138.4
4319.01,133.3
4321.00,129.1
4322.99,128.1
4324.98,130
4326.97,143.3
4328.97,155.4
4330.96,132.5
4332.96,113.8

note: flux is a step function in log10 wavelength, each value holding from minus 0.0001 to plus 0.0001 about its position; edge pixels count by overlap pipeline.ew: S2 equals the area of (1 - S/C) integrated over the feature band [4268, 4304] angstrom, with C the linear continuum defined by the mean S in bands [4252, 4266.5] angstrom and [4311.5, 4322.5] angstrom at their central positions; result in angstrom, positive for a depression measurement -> 1.8 angstrom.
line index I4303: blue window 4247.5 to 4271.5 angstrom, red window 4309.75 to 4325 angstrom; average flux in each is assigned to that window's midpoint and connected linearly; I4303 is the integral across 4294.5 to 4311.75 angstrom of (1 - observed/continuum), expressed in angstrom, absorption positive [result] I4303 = 1.4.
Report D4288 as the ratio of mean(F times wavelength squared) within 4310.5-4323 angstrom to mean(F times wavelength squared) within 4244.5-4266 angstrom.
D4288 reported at 1.11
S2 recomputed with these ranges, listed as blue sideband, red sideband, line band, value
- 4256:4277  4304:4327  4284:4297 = 0.8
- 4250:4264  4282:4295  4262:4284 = -0.8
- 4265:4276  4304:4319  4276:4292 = 0.2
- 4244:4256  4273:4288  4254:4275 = -0.6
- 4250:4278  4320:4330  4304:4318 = 0.8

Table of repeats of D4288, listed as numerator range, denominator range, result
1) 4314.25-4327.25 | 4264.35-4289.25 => 1.09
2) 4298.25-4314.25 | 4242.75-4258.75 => 1.04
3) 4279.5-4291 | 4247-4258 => 1.03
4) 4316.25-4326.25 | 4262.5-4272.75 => 1.09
